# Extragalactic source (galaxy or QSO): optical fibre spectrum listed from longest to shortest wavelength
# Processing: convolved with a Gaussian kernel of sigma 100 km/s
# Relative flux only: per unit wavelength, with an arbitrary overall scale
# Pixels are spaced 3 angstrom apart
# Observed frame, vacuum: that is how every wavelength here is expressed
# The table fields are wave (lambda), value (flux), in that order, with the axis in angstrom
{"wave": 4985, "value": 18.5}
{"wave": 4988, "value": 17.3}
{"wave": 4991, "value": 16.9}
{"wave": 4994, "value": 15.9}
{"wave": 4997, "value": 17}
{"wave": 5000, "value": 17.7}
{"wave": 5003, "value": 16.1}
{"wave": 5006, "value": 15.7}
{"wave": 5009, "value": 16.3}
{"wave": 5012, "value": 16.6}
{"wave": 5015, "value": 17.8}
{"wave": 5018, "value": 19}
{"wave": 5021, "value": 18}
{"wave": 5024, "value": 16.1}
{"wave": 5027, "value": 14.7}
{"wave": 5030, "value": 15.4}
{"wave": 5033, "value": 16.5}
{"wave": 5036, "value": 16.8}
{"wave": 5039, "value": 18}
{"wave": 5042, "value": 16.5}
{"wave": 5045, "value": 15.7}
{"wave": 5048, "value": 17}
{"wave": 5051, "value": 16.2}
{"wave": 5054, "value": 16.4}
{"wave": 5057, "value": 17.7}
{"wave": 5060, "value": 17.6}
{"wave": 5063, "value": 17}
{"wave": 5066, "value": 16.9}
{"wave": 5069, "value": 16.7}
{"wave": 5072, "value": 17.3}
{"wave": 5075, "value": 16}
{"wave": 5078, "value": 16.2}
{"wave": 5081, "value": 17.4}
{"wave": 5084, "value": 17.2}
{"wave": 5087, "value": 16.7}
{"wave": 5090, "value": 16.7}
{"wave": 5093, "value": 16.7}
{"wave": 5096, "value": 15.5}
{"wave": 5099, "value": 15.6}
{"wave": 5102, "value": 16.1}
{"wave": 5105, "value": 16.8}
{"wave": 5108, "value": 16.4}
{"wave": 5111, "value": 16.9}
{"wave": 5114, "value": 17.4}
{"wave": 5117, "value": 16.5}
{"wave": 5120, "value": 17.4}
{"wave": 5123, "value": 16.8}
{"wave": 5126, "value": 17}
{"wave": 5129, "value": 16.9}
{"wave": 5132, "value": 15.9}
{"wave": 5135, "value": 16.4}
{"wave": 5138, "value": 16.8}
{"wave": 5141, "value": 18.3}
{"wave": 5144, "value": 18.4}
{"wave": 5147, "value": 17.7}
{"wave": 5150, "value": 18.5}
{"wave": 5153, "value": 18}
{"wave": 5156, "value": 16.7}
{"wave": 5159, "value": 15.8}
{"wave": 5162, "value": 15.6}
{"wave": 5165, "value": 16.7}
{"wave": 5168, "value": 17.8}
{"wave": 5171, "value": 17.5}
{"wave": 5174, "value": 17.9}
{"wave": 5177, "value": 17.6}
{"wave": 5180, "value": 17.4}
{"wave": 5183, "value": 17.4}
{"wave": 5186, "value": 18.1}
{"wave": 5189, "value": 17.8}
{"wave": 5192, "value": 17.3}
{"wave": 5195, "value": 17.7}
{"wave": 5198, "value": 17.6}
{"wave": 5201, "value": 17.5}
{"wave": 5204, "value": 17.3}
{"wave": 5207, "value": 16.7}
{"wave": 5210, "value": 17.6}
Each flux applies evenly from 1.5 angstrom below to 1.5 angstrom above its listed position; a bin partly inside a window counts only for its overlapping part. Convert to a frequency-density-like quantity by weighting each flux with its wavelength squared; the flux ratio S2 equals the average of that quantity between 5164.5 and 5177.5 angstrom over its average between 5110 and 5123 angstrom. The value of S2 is 1.1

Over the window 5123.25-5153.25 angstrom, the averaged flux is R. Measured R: 17.3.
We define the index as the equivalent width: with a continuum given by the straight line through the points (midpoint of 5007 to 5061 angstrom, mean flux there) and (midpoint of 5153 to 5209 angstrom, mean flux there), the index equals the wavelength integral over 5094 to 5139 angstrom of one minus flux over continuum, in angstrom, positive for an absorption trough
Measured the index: 1.30 angstrom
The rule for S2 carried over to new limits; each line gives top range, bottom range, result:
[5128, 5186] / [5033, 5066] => 1.07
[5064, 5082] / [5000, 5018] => 1.02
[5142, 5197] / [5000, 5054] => 1.11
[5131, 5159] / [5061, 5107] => 1.07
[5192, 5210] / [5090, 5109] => 1.11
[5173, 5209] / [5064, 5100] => 1.10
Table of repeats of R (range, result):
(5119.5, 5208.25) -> 17.3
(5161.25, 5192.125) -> 17.4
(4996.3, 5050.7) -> 16.7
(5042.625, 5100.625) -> 16.7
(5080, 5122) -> 16.7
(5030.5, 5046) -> 16.6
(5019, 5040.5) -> 16.6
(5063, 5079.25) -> 16.7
